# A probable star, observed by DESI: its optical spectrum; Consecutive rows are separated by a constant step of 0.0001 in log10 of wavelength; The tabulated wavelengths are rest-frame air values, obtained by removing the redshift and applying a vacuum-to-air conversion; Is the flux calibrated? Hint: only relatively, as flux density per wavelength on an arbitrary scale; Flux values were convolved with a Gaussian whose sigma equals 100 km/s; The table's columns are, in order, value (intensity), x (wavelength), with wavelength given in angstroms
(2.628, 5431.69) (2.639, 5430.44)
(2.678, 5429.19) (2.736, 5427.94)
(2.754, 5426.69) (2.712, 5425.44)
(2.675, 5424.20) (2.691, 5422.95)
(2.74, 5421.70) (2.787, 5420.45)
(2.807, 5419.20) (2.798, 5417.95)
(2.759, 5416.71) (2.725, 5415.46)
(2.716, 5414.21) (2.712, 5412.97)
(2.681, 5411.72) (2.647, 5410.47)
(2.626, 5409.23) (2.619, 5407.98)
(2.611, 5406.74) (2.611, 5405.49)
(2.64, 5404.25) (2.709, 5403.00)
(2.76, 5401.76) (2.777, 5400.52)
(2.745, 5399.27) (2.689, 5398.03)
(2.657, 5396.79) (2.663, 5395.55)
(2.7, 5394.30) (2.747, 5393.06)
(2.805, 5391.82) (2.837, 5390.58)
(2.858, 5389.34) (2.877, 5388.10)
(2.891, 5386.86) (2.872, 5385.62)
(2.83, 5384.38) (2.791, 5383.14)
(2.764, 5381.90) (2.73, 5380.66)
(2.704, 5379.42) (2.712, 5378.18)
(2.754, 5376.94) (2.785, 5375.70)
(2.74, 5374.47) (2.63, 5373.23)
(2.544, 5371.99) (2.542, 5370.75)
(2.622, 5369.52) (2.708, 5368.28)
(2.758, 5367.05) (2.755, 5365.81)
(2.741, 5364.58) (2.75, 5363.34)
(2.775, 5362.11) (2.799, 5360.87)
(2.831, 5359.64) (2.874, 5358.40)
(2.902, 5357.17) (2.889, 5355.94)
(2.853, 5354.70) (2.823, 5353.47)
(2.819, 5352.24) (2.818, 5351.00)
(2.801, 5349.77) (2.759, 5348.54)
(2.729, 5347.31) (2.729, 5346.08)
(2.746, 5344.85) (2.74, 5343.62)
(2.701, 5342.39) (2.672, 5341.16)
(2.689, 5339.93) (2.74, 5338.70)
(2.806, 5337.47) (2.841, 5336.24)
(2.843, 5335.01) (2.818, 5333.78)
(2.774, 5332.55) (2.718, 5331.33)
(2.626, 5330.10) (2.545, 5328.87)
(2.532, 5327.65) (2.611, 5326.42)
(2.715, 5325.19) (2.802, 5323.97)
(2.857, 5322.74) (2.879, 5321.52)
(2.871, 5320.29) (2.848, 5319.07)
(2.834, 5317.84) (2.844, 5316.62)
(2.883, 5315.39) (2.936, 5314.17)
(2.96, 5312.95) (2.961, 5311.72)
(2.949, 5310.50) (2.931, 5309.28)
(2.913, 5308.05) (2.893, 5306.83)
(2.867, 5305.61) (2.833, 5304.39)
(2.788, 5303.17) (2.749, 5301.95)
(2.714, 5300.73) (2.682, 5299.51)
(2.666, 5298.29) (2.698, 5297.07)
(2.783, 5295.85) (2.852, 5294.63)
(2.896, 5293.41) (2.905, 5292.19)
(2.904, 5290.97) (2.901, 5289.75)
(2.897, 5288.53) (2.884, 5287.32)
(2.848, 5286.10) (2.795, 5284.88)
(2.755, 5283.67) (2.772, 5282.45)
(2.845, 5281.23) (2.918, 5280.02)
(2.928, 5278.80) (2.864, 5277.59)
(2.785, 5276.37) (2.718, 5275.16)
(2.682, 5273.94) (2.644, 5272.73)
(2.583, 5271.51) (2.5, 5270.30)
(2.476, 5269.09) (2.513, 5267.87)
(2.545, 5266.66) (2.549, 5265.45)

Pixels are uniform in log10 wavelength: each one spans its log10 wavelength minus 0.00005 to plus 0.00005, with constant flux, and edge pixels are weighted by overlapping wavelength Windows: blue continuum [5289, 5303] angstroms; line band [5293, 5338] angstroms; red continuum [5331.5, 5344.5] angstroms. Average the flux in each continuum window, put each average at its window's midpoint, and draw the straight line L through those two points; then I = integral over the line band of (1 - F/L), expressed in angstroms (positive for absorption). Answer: -0.4 angstroms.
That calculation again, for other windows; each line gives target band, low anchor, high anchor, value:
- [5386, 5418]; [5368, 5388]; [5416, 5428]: 0.2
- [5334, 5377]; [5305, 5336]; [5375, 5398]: 0.6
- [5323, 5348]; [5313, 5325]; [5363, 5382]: 0.8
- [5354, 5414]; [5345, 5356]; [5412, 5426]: 0.6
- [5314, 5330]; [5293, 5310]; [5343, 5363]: 0.2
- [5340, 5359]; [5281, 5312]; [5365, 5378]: -0.4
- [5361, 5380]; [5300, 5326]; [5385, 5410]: 0.5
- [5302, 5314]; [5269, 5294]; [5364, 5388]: -0.5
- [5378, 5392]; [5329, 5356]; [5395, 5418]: -0.5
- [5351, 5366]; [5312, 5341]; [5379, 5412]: -0.3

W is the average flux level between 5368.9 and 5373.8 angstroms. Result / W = 2.58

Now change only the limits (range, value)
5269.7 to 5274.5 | 2.6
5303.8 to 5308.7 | 2.88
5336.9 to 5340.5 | 2.74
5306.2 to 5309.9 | 2.91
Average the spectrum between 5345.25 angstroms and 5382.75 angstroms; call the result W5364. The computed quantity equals 2.75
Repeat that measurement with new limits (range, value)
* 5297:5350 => 2.78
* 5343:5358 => 2.8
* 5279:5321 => 2.85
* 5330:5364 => 2.78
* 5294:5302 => 2.73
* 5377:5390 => 2.8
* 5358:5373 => 2.72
